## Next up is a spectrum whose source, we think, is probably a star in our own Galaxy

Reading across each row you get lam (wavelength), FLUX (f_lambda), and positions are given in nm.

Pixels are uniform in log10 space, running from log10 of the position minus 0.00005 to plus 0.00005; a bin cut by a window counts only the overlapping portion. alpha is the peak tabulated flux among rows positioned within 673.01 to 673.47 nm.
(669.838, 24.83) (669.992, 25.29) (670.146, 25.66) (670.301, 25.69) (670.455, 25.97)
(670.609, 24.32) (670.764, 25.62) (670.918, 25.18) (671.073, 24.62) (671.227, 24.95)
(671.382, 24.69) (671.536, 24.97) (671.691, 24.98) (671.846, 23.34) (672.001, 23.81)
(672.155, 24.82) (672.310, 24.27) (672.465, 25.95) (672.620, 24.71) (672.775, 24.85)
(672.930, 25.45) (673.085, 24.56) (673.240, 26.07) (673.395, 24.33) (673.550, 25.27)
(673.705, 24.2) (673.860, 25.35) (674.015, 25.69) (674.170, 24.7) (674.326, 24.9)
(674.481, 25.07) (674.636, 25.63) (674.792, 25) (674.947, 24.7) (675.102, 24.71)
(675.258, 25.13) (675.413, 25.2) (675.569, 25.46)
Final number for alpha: 26.07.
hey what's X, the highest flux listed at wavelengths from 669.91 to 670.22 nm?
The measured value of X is 25.66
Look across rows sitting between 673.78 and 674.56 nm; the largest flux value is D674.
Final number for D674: 25.69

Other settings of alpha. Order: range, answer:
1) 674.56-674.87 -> 25.63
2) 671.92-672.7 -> 25.95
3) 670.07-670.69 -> 25.97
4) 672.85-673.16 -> 25.45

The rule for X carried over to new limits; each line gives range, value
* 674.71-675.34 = 25.13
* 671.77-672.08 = 23.81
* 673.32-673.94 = 25.35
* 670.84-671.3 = 25.18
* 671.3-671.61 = 24.97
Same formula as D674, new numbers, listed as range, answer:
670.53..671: 25.62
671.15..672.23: 24.98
